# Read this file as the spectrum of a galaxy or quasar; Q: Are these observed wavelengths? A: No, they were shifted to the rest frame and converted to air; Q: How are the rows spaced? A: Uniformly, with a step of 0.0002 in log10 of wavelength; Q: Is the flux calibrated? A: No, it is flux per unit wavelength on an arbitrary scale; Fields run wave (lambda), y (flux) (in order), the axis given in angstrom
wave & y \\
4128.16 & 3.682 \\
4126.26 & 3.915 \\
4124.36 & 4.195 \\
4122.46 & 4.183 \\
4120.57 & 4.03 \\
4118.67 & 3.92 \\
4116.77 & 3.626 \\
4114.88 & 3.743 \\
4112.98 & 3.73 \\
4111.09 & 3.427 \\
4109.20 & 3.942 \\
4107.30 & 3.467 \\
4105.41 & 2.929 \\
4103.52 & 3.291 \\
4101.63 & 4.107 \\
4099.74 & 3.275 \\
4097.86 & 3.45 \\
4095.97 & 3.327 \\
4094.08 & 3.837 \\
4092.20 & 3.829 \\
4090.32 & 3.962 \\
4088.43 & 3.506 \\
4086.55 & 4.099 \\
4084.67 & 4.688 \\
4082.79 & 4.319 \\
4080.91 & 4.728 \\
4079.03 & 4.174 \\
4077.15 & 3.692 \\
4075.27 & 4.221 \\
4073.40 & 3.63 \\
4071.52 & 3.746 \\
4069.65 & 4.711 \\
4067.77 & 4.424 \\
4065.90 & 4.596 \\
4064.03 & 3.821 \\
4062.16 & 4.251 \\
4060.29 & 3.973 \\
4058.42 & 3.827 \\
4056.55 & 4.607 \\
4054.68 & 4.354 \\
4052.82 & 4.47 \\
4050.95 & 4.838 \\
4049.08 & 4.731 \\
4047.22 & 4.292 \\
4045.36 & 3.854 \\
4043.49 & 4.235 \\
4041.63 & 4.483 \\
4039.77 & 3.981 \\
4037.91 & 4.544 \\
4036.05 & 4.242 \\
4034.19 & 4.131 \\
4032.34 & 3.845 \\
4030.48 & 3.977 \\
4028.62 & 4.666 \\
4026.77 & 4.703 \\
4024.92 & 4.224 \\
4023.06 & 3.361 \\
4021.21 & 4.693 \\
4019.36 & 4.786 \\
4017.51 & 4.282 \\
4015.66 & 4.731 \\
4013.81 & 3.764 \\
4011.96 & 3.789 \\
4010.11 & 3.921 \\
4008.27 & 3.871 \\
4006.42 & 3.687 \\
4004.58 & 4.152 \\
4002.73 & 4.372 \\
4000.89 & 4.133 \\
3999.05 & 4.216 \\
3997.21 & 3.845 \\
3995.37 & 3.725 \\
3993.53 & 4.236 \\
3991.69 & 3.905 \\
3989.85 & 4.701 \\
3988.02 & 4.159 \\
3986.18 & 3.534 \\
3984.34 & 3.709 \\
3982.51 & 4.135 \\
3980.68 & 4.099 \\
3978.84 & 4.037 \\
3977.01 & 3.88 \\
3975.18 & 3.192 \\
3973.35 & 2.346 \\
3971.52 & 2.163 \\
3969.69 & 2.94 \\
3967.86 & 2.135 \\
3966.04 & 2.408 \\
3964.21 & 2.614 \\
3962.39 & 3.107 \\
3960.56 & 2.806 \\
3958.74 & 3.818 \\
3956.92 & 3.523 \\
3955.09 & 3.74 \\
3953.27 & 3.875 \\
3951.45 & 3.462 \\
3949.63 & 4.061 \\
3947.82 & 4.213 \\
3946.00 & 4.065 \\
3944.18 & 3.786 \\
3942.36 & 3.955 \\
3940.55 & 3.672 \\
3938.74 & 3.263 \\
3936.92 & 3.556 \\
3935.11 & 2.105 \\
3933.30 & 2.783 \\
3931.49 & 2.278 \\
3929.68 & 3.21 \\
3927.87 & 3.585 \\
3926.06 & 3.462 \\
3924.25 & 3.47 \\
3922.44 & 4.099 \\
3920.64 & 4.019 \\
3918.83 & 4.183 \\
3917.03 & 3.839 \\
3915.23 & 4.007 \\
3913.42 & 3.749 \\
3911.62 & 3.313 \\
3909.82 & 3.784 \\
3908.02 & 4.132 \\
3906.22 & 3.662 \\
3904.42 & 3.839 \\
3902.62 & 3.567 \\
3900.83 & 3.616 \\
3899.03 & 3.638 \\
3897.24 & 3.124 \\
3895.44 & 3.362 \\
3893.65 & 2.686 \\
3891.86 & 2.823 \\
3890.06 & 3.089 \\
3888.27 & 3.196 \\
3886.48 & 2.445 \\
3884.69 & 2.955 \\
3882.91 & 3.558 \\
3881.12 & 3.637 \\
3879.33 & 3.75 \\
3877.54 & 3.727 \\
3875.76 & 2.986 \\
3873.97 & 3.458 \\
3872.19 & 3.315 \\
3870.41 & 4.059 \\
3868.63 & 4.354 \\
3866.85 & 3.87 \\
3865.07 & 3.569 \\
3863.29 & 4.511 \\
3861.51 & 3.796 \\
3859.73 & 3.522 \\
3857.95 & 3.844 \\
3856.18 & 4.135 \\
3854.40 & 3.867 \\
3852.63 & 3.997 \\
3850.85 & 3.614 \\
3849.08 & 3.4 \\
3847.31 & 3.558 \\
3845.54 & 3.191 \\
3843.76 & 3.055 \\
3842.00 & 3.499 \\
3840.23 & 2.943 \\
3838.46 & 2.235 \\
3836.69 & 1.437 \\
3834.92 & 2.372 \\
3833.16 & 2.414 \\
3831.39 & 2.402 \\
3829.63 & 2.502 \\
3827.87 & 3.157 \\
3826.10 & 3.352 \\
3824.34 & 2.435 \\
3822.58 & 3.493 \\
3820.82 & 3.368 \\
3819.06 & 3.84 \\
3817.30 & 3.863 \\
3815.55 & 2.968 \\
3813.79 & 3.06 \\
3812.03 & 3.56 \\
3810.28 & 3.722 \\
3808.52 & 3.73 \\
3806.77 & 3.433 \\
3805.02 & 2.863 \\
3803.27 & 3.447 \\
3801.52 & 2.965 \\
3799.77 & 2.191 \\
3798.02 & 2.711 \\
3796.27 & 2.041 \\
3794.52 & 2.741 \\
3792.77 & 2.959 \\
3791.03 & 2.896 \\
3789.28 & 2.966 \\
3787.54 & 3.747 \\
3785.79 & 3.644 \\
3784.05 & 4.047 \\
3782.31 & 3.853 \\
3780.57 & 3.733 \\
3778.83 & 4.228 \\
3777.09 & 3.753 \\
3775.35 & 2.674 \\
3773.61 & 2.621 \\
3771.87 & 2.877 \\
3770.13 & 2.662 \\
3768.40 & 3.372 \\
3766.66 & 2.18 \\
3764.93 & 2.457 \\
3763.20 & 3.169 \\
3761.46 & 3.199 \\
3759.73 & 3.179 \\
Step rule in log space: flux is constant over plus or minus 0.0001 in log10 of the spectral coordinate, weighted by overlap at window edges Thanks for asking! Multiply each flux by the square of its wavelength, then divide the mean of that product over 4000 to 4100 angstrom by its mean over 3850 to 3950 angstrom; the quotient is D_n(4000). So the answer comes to 1.25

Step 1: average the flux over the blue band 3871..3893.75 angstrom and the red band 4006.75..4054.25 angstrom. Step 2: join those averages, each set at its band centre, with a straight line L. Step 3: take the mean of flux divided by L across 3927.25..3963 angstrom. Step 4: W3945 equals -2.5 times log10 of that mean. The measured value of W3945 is 0.07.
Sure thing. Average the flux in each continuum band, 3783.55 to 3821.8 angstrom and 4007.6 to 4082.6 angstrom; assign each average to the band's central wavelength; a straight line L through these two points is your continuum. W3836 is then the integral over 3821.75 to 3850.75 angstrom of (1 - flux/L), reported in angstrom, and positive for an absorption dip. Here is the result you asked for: 4.3 angstrom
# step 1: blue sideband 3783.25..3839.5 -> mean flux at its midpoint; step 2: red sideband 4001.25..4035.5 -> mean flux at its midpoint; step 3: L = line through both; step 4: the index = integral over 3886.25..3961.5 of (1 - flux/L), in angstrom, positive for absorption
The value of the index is 2.7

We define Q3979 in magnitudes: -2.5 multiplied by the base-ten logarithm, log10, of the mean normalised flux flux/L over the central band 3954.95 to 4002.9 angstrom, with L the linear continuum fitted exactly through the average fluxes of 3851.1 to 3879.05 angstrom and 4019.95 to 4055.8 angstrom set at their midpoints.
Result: 0.17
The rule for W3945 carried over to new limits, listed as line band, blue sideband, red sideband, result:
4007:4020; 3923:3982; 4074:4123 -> -0.17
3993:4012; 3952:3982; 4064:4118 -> -0.18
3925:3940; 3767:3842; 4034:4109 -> 0.16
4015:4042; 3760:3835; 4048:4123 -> -0.13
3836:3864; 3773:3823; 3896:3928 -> 0.02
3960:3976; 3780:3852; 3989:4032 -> 0.44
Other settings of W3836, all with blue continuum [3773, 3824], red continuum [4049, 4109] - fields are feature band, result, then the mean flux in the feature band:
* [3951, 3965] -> 1.2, 3.37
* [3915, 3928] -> -0.9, 3.84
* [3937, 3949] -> -0.5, 3.81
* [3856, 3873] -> -2.2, 3.89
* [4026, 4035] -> -0.9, 4.26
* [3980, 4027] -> -3.5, 4.1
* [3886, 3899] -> 1.8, 3.02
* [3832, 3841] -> 2.9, 2.27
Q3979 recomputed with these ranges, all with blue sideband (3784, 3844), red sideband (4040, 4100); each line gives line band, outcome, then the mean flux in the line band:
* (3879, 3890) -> 0.034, 3.22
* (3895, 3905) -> -0.041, 3.52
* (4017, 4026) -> -0.095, 4.28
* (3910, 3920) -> -0.109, 3.82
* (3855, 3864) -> -0.223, 3.95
